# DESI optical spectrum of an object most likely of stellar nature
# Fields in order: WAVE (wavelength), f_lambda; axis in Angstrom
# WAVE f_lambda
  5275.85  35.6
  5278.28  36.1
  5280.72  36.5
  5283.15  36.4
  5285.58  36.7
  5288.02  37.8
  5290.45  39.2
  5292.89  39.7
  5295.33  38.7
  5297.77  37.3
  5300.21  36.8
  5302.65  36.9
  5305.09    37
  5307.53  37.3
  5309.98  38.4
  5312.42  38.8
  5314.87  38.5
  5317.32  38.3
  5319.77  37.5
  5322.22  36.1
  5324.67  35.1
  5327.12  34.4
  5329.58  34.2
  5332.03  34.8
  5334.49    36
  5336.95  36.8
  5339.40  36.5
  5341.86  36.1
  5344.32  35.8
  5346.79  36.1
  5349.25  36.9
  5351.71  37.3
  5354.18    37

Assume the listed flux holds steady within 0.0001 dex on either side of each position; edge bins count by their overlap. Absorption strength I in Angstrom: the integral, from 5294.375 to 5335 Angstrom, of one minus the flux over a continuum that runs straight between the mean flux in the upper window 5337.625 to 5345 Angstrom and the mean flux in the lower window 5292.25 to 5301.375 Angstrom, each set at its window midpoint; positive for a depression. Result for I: 0.5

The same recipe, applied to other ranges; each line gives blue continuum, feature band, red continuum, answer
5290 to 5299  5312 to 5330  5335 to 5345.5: 0.3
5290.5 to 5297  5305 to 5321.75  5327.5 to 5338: -0.4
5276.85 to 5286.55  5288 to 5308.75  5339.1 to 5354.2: -0.8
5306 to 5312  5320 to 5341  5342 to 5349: 0.7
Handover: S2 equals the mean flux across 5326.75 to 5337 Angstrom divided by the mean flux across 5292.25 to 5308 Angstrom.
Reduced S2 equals 0.9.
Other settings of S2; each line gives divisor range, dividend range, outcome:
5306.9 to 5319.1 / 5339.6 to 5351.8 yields 0.95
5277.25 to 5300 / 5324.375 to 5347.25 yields 0.95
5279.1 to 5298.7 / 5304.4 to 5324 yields 1.00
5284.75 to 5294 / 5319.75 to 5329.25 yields 0.92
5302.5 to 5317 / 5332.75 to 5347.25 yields 0.95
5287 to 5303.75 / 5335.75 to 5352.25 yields 0.96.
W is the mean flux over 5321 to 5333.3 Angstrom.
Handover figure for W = 34.9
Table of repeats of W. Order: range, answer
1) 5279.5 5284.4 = 36.5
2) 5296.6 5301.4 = 37.1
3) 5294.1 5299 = 38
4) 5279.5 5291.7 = 37.3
